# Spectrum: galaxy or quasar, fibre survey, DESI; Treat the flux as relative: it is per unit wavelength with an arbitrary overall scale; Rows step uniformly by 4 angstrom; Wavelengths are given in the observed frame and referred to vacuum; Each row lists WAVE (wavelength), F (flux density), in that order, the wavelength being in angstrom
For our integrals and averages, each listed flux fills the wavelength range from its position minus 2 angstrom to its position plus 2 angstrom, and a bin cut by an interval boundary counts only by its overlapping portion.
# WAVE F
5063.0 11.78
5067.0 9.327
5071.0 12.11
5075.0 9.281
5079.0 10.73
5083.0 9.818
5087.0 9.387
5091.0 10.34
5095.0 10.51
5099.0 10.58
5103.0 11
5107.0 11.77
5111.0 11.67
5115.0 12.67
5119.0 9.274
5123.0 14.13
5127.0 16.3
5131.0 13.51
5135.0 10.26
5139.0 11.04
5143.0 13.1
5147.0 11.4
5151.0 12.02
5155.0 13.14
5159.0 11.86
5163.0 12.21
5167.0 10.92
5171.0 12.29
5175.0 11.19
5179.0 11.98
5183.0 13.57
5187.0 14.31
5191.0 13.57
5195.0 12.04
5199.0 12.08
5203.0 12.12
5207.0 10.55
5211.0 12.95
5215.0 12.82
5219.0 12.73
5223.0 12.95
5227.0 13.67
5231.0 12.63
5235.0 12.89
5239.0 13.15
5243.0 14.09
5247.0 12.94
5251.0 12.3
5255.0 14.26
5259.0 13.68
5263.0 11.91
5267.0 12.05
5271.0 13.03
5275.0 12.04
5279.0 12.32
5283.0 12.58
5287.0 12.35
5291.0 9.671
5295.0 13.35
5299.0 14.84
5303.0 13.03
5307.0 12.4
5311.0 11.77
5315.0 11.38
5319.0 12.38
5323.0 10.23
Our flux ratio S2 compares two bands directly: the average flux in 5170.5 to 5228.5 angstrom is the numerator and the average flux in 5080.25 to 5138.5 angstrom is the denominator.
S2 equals 1.10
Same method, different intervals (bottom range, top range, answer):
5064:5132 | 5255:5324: 1.10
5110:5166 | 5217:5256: 1.07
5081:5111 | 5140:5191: 1.17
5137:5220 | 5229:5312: 1.04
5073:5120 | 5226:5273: 1.23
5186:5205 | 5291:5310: 1.01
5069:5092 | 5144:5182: 1.16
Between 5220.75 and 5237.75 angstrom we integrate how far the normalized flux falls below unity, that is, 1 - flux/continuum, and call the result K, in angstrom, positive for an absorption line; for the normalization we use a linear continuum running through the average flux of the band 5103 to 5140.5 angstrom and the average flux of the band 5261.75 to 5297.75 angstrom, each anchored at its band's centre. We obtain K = -1.1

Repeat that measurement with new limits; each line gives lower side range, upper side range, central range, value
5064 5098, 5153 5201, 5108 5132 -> -3.7 angstrom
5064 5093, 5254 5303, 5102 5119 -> -1.5 angstrom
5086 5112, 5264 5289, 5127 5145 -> -2.2 angstrom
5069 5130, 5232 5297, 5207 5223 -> -0.4 angstrom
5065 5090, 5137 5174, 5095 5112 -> -0.6 angstrom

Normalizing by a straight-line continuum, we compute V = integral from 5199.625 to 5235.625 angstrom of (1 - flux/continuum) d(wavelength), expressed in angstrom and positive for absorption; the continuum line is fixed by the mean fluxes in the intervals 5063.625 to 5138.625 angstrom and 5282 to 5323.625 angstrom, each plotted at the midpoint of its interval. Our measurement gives -2.23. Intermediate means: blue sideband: 11.3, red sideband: 12.2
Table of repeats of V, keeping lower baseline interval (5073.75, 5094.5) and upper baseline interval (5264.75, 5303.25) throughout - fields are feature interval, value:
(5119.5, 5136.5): -4.4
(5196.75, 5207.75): -0.2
